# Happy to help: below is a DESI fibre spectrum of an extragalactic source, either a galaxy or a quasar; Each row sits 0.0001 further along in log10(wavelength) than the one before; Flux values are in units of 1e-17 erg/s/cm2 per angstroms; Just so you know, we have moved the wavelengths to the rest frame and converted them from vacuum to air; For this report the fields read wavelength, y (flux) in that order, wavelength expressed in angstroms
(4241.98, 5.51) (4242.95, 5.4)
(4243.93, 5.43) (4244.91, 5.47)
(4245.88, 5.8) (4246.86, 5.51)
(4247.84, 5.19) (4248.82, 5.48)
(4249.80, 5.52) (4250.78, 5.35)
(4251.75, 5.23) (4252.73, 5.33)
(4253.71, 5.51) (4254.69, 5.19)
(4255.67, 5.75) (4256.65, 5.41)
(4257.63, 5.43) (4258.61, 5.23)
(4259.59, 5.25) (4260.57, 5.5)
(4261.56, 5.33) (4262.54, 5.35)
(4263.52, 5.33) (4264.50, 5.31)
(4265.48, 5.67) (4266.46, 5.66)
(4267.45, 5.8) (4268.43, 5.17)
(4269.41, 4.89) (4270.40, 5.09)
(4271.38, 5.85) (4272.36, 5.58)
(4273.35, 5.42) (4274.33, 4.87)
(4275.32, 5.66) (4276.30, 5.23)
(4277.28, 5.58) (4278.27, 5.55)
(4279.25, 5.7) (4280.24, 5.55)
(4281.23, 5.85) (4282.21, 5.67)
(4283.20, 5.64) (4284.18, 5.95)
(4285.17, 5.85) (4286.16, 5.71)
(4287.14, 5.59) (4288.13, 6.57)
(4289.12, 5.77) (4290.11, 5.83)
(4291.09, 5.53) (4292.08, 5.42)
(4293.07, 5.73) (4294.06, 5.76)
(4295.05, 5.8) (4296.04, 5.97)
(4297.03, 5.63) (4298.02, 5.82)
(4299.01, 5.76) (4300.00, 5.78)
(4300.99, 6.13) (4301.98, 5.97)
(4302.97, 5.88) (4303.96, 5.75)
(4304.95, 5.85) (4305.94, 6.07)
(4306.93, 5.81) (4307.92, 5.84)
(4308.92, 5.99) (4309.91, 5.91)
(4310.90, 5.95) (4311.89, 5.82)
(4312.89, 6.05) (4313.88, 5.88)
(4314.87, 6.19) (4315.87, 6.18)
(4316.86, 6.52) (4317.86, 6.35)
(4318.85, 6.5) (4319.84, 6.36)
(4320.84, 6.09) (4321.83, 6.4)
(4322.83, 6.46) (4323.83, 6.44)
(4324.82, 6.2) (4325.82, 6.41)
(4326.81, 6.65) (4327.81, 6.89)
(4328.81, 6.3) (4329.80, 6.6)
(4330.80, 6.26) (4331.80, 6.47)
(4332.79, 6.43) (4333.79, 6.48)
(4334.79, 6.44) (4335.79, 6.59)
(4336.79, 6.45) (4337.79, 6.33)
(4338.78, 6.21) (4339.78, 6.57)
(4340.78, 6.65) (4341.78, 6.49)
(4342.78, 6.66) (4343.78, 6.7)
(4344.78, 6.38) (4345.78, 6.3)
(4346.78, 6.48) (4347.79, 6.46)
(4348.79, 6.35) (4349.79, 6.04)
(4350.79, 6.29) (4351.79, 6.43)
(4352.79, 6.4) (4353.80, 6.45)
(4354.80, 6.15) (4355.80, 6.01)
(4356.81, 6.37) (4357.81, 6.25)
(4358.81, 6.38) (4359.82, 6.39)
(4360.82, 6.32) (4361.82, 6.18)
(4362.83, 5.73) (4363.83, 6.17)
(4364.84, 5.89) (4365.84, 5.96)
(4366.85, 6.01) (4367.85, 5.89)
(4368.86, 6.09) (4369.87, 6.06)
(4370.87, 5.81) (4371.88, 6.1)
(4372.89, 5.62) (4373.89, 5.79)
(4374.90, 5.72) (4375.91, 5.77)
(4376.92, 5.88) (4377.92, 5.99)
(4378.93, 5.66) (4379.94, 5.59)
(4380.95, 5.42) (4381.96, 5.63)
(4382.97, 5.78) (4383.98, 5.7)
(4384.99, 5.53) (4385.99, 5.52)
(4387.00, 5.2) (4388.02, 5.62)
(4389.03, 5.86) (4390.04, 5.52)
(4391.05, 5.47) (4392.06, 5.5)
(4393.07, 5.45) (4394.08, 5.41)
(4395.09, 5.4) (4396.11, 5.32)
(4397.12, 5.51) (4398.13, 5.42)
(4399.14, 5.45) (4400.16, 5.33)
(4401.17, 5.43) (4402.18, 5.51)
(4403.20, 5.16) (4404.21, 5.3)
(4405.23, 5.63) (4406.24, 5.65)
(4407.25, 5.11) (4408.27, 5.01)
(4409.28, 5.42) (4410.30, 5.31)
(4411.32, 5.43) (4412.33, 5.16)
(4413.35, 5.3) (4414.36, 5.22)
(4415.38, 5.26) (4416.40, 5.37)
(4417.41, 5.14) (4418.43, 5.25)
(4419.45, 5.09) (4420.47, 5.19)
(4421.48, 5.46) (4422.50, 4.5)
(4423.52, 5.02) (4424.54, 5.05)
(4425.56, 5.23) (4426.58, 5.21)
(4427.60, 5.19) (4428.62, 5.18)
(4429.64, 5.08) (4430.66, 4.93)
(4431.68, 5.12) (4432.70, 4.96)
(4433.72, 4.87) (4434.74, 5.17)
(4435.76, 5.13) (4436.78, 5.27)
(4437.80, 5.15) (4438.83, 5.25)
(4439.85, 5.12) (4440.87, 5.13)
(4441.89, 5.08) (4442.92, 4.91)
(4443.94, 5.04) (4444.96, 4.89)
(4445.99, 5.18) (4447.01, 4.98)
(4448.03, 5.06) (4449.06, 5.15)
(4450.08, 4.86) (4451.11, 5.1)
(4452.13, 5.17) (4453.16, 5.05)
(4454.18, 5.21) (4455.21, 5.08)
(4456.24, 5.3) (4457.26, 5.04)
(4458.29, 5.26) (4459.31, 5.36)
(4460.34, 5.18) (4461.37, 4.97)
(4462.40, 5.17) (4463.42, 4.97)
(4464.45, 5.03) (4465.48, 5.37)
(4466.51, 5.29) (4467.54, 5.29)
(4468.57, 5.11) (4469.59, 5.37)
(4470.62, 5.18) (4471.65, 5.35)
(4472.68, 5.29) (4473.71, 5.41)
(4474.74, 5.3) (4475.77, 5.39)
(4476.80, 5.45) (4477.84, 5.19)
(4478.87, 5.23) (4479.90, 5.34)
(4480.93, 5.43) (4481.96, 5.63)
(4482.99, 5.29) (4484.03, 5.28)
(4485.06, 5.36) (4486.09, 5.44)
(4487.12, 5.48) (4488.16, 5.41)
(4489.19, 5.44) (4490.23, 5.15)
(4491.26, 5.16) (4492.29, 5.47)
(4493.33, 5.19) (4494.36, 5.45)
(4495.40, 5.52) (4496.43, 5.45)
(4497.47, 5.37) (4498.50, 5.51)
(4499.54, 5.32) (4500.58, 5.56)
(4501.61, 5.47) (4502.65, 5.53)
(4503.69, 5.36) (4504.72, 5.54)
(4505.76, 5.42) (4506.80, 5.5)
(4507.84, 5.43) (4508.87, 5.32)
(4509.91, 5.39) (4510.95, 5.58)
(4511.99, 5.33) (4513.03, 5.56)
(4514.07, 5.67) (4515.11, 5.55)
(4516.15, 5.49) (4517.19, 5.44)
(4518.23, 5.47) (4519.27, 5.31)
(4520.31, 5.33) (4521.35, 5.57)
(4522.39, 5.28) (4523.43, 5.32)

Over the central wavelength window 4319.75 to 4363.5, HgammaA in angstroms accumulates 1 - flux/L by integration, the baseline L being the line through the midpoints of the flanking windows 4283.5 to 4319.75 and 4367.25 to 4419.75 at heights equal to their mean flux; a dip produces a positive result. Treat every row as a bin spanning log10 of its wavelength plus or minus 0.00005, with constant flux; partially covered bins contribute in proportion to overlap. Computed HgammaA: -4.8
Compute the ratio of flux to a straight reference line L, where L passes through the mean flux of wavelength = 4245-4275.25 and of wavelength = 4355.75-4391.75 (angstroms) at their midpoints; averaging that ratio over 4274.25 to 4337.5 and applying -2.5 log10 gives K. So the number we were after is -0.08 mag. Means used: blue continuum 5.4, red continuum 5.85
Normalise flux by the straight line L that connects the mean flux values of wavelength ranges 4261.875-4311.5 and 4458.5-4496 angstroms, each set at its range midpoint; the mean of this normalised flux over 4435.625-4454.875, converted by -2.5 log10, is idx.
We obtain 0.06 mag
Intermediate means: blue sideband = 5.68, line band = 5.09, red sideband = 5.3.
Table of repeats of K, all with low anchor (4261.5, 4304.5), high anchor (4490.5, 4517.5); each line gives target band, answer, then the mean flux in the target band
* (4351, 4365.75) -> -0.12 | 6.22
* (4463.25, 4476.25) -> 0.04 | 5.26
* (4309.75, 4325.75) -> -0.11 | 6.22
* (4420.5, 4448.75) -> 0.09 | 5.08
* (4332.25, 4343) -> -0.16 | 6.48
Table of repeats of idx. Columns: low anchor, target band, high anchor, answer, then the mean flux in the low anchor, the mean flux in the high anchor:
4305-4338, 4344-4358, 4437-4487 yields -0.047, 6.28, 5.2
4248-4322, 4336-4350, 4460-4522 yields -0.151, 5.7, 5.37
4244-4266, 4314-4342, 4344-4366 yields -0.068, 5.42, 6.25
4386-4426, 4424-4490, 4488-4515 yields 0.039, 5.33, 5.43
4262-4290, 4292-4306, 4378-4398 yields -0.050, 5.57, 5.54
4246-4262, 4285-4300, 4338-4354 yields 0.009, 5.39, 6.43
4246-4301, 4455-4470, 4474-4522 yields 0.051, 5.55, 5.41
